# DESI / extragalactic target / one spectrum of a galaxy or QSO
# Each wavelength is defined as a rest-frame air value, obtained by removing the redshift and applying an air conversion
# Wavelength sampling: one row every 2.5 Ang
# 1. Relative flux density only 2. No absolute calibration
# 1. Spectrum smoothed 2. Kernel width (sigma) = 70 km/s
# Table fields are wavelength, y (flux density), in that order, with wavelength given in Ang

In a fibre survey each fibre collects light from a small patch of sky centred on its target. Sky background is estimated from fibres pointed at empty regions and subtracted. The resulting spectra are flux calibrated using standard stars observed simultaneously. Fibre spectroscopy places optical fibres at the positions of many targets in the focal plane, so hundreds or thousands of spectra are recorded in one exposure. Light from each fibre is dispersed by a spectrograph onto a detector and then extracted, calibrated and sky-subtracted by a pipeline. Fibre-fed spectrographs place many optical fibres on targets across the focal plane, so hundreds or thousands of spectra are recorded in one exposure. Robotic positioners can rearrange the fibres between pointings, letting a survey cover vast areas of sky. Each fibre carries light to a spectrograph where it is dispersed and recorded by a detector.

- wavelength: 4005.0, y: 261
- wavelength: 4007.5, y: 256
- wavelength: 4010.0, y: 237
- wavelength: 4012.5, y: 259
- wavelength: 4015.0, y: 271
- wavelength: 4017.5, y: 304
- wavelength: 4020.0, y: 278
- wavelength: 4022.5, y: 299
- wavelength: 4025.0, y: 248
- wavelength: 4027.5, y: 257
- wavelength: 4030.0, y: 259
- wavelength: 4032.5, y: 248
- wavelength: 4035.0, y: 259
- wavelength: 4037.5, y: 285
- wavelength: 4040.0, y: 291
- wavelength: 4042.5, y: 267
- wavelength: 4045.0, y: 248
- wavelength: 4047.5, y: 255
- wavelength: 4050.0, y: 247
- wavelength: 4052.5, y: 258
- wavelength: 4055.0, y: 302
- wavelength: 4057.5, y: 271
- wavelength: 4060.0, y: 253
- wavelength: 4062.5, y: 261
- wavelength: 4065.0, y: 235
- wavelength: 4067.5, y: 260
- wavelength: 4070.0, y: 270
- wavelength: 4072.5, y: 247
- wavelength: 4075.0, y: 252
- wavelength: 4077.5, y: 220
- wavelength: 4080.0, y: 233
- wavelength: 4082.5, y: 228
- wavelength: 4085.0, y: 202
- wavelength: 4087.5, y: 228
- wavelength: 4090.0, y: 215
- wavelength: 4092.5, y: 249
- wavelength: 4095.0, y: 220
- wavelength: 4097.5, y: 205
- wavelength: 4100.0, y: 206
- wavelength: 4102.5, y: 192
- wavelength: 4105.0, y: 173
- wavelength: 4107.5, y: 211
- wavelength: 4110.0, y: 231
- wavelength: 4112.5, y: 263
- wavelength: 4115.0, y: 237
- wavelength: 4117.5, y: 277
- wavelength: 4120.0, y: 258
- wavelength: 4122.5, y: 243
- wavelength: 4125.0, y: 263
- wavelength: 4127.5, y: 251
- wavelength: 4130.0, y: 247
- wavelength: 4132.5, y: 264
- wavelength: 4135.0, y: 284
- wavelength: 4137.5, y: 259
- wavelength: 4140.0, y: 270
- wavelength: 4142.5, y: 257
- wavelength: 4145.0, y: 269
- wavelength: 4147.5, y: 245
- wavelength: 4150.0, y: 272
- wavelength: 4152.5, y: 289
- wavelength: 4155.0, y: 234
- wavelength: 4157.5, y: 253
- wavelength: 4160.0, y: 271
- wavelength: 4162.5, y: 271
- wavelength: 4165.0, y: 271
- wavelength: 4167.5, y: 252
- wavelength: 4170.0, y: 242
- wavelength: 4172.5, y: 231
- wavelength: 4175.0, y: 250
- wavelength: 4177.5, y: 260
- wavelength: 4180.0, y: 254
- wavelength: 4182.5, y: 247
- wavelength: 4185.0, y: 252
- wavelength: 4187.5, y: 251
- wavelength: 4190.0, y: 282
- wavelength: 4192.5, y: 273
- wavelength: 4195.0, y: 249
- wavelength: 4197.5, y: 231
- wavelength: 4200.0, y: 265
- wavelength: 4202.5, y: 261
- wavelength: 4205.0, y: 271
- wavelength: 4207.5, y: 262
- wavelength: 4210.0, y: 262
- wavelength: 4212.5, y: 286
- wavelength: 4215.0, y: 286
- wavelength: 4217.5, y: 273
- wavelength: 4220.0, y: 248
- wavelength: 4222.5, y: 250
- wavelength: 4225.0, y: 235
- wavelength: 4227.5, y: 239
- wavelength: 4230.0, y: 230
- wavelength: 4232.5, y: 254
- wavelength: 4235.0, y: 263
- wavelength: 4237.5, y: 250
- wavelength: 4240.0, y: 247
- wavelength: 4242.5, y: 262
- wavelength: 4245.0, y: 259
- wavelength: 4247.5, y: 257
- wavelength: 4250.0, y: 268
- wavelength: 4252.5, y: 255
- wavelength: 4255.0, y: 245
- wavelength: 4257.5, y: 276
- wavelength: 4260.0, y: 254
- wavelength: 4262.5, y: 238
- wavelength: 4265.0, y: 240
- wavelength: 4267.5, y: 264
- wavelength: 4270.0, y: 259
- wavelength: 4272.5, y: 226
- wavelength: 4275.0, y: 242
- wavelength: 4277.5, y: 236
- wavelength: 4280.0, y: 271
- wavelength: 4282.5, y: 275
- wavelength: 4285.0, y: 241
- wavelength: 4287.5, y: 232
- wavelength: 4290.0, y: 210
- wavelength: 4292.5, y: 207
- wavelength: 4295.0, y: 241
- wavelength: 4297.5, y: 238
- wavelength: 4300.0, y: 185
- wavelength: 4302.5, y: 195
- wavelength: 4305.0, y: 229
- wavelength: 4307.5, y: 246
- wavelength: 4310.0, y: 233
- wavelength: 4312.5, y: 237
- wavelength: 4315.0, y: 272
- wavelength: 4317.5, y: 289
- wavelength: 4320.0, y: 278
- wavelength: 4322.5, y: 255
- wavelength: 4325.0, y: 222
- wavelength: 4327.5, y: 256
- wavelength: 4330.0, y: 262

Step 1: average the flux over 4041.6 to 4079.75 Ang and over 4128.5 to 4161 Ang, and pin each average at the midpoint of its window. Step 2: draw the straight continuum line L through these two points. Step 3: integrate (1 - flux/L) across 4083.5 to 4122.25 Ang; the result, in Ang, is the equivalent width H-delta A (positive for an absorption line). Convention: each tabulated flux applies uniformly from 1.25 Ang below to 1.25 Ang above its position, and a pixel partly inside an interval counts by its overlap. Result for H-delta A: 5.1 Ang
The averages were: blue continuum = 256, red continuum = 262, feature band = 225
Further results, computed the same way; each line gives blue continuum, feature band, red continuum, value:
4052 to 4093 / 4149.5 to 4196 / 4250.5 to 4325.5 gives -2.5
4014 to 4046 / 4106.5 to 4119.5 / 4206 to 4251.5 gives 1.0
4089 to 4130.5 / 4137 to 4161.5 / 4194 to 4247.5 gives -2.2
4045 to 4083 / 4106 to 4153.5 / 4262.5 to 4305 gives -1.7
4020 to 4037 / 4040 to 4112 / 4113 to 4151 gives 6.5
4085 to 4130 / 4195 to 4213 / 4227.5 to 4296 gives -1.4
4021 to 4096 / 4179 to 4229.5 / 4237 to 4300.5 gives -2.1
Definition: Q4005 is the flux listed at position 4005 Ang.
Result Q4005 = 261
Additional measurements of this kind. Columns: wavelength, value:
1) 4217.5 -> 273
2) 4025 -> 248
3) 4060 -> 253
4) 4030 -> 259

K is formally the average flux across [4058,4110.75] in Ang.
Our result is 229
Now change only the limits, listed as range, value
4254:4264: 253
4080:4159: 242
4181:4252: 258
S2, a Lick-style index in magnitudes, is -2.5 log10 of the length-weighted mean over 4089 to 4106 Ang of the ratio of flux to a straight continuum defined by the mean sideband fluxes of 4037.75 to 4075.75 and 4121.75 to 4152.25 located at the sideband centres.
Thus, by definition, 0.24 mag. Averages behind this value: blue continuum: 262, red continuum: 262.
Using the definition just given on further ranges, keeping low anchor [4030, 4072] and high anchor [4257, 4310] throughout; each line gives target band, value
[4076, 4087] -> 0.17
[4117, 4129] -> -0.01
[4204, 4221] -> -0.10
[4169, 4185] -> 0.01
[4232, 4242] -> -0.05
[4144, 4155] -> -0.05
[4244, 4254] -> -0.08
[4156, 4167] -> -0.06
